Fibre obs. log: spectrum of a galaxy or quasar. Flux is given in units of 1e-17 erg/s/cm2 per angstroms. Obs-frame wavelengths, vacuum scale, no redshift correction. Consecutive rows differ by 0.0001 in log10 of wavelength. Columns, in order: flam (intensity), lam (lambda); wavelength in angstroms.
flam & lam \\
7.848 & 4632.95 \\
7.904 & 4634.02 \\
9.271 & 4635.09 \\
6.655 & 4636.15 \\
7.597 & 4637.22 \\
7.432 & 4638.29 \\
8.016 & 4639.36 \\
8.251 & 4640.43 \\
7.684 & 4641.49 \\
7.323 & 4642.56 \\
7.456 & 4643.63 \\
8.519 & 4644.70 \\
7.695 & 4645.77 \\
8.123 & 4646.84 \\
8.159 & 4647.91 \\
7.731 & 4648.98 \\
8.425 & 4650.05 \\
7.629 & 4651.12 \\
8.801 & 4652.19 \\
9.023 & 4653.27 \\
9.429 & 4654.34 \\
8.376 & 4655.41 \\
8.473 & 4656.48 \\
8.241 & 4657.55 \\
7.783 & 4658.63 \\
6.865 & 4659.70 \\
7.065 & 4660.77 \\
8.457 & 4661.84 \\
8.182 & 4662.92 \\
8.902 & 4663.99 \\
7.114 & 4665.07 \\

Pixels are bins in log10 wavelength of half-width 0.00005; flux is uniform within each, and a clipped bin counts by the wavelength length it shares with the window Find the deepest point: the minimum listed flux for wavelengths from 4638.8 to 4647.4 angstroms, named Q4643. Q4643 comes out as 7.323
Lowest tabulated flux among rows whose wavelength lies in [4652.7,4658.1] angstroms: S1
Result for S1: 8.241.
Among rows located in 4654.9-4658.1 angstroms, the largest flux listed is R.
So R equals 8.473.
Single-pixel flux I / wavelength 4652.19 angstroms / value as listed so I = 8.801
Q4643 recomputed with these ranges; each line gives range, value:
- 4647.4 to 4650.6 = 7.731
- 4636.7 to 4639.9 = 7.432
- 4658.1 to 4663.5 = 6.865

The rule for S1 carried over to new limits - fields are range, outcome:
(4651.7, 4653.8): 8.801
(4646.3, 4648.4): 8.123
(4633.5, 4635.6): 7.904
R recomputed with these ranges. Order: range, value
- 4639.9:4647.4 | 8.519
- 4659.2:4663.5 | 8.457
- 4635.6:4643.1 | 8.251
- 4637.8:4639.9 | 8.016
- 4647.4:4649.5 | 8.159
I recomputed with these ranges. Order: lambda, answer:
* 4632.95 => 7.848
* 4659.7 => 6.865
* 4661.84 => 8.457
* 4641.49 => 7.684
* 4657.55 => 8.241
